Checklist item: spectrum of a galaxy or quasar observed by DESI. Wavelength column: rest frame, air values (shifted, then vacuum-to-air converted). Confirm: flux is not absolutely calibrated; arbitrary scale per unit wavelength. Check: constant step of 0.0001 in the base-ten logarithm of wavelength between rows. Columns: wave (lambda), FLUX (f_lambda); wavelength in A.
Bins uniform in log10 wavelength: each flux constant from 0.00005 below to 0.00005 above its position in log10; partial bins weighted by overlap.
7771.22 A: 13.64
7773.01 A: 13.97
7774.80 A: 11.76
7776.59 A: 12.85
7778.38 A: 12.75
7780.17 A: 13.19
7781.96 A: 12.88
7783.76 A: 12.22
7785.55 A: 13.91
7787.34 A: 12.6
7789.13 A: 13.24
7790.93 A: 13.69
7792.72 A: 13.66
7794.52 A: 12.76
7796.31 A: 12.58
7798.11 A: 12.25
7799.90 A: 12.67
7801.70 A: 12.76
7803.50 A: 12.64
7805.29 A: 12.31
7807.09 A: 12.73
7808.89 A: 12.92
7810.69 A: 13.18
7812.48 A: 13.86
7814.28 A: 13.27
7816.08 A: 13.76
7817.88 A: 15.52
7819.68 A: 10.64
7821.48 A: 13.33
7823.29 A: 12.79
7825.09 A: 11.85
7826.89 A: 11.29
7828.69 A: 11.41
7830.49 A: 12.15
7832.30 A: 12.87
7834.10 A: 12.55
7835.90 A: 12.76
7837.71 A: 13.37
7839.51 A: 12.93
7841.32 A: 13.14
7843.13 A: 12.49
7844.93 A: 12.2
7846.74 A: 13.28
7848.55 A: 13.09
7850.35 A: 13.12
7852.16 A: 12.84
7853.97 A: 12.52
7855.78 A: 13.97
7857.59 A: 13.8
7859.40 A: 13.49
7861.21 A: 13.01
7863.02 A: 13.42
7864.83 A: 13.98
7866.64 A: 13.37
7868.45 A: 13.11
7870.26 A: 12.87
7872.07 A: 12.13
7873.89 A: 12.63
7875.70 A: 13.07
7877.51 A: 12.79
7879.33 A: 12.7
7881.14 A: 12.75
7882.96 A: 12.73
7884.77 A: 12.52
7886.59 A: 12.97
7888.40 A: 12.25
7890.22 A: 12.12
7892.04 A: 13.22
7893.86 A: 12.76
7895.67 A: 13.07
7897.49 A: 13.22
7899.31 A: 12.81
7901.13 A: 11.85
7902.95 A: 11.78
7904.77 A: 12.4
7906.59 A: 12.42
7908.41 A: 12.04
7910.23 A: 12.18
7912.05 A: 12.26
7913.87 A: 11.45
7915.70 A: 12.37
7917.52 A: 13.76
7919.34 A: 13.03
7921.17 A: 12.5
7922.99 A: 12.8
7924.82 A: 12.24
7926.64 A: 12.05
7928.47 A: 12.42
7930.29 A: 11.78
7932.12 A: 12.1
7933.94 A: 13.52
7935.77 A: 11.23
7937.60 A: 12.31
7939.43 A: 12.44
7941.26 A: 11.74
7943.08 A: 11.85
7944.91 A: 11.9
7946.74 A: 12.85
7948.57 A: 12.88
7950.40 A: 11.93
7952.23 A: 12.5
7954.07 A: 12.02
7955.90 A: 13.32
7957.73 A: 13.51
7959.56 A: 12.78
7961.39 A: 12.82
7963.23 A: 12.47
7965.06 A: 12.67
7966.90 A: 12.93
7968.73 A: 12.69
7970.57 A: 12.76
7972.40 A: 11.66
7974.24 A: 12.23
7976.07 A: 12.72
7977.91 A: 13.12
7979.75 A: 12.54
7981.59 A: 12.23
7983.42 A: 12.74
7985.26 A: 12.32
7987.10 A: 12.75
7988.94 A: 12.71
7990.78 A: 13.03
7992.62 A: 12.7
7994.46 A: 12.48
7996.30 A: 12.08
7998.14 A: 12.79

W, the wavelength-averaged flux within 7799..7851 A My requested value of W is 12.8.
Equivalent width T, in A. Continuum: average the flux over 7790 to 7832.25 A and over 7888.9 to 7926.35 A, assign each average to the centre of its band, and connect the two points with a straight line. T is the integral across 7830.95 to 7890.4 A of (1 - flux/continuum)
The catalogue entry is -1.4 A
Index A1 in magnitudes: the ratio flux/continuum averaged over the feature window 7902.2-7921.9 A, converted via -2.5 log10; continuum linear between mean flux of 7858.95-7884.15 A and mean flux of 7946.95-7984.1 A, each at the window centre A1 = 0.039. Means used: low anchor 13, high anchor 12.6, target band 12.4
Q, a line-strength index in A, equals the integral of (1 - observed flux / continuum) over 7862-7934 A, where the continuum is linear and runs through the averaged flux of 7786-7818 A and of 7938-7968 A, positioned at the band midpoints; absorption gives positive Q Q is 0.6 A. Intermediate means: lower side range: 13.1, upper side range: 12.5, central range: 12.6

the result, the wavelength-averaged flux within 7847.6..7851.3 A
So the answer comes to 13.1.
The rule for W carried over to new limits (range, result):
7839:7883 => 13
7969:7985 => 12.5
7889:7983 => 12.5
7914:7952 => 12.4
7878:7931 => 12.5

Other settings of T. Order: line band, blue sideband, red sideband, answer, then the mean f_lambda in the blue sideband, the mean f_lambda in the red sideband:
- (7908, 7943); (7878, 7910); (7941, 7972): 0.7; 12.6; 12.6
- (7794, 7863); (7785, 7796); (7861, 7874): 1.7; 13.3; 13.1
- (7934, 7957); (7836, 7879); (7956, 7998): 0.8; 13.1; 12.7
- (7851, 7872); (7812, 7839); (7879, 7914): -1.1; 12.7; 12.5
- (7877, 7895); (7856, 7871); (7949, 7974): 0.7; 13.4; 12.6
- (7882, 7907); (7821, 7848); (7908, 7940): -0.3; 12.6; 12.4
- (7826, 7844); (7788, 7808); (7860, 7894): 0.5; 12.8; 12.9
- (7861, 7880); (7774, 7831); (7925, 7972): -0.6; 12.8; 12.4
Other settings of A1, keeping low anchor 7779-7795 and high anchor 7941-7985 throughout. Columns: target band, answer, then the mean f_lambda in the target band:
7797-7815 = 0.018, 12.9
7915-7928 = 0.001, 12.7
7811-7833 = 0.023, 12.7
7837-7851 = -0.001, 12.9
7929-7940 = 0.036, 12.2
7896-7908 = 0.028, 12.4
